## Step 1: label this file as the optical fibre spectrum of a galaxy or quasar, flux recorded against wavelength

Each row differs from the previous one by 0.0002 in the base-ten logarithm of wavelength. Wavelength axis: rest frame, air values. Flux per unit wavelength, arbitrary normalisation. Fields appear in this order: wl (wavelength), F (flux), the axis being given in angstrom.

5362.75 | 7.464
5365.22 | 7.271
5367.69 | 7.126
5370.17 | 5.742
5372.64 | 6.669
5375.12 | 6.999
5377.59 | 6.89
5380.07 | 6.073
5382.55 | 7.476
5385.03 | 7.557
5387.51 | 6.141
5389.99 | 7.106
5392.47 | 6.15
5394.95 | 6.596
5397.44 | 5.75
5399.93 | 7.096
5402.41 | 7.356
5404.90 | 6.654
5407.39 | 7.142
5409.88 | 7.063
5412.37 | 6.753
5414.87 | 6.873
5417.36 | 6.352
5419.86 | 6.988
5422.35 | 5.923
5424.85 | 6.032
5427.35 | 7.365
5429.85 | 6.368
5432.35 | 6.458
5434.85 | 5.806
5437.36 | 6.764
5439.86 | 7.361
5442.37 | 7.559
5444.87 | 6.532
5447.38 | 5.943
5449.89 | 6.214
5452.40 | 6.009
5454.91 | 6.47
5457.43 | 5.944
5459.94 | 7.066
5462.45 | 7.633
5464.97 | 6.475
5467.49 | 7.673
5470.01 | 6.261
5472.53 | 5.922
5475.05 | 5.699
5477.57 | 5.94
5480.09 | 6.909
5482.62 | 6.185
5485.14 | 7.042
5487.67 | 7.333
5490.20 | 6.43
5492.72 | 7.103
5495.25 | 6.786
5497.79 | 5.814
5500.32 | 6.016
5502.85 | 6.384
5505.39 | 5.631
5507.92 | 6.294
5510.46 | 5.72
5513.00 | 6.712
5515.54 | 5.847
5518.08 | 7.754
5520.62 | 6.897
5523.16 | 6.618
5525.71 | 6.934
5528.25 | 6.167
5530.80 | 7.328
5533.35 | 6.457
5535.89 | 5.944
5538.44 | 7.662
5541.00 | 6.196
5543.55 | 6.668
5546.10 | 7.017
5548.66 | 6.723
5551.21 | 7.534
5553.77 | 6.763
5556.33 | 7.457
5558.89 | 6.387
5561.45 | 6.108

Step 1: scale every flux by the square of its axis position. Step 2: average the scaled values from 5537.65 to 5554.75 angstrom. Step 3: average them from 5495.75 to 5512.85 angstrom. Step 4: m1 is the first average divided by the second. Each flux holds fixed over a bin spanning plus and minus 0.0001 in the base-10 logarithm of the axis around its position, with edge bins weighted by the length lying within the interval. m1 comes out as 1.16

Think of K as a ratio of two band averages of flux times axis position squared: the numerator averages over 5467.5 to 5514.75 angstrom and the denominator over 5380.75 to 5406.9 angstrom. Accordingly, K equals 0.97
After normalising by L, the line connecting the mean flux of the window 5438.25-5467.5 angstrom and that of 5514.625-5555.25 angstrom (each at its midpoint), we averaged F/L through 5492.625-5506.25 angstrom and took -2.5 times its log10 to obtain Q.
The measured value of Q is 0.087 mag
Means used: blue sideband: 6.7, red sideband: 6.79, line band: 6.23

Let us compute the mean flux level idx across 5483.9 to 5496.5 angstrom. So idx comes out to 6.94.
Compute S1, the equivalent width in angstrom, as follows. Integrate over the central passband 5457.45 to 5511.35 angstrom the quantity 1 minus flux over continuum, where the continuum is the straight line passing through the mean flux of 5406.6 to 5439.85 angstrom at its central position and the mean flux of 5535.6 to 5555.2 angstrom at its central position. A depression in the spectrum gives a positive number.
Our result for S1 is 2.1 angstrom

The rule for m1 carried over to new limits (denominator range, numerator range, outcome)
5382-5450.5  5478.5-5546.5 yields 1.02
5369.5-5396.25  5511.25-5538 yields 1.05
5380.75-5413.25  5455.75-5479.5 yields 0.98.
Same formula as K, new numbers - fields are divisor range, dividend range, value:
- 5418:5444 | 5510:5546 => 1.04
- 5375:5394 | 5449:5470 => 1.01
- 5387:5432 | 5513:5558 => 1.07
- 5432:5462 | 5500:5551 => 1.04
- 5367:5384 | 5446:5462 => 0.97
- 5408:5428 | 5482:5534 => 1.02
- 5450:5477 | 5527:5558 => 1.08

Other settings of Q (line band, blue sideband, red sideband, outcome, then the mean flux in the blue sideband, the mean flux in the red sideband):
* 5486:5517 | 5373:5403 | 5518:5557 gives 0.077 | 6.75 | 6.85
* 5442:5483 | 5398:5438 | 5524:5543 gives 0.031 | 6.67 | 6.67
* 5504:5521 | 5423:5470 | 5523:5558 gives 0.063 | 6.63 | 6.82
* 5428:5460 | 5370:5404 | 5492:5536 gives 0.019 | 6.72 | 6.47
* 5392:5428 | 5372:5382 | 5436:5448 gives 0.019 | 6.71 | 6.87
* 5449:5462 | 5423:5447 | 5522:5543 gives 0.037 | 6.65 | 6.66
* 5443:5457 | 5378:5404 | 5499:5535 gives 0.057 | 6.73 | 6.48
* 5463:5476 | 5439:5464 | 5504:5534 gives 0.023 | 6.66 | 6.53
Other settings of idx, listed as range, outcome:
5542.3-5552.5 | 6.99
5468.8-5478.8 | 5.96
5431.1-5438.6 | 6.34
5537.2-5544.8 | 6.83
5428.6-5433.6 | 6.42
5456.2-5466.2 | 6.79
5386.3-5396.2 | 6.5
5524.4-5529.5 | 6.55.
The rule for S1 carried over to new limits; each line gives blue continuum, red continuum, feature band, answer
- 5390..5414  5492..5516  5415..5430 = 0.2 angstrom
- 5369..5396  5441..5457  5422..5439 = 0.2 angstrom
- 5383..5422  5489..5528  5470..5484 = 0.9 angstrom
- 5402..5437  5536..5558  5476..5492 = 0.4 angstrom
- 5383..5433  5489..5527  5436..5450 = -0.3 angstrom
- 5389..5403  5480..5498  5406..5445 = -0.3 angstrom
